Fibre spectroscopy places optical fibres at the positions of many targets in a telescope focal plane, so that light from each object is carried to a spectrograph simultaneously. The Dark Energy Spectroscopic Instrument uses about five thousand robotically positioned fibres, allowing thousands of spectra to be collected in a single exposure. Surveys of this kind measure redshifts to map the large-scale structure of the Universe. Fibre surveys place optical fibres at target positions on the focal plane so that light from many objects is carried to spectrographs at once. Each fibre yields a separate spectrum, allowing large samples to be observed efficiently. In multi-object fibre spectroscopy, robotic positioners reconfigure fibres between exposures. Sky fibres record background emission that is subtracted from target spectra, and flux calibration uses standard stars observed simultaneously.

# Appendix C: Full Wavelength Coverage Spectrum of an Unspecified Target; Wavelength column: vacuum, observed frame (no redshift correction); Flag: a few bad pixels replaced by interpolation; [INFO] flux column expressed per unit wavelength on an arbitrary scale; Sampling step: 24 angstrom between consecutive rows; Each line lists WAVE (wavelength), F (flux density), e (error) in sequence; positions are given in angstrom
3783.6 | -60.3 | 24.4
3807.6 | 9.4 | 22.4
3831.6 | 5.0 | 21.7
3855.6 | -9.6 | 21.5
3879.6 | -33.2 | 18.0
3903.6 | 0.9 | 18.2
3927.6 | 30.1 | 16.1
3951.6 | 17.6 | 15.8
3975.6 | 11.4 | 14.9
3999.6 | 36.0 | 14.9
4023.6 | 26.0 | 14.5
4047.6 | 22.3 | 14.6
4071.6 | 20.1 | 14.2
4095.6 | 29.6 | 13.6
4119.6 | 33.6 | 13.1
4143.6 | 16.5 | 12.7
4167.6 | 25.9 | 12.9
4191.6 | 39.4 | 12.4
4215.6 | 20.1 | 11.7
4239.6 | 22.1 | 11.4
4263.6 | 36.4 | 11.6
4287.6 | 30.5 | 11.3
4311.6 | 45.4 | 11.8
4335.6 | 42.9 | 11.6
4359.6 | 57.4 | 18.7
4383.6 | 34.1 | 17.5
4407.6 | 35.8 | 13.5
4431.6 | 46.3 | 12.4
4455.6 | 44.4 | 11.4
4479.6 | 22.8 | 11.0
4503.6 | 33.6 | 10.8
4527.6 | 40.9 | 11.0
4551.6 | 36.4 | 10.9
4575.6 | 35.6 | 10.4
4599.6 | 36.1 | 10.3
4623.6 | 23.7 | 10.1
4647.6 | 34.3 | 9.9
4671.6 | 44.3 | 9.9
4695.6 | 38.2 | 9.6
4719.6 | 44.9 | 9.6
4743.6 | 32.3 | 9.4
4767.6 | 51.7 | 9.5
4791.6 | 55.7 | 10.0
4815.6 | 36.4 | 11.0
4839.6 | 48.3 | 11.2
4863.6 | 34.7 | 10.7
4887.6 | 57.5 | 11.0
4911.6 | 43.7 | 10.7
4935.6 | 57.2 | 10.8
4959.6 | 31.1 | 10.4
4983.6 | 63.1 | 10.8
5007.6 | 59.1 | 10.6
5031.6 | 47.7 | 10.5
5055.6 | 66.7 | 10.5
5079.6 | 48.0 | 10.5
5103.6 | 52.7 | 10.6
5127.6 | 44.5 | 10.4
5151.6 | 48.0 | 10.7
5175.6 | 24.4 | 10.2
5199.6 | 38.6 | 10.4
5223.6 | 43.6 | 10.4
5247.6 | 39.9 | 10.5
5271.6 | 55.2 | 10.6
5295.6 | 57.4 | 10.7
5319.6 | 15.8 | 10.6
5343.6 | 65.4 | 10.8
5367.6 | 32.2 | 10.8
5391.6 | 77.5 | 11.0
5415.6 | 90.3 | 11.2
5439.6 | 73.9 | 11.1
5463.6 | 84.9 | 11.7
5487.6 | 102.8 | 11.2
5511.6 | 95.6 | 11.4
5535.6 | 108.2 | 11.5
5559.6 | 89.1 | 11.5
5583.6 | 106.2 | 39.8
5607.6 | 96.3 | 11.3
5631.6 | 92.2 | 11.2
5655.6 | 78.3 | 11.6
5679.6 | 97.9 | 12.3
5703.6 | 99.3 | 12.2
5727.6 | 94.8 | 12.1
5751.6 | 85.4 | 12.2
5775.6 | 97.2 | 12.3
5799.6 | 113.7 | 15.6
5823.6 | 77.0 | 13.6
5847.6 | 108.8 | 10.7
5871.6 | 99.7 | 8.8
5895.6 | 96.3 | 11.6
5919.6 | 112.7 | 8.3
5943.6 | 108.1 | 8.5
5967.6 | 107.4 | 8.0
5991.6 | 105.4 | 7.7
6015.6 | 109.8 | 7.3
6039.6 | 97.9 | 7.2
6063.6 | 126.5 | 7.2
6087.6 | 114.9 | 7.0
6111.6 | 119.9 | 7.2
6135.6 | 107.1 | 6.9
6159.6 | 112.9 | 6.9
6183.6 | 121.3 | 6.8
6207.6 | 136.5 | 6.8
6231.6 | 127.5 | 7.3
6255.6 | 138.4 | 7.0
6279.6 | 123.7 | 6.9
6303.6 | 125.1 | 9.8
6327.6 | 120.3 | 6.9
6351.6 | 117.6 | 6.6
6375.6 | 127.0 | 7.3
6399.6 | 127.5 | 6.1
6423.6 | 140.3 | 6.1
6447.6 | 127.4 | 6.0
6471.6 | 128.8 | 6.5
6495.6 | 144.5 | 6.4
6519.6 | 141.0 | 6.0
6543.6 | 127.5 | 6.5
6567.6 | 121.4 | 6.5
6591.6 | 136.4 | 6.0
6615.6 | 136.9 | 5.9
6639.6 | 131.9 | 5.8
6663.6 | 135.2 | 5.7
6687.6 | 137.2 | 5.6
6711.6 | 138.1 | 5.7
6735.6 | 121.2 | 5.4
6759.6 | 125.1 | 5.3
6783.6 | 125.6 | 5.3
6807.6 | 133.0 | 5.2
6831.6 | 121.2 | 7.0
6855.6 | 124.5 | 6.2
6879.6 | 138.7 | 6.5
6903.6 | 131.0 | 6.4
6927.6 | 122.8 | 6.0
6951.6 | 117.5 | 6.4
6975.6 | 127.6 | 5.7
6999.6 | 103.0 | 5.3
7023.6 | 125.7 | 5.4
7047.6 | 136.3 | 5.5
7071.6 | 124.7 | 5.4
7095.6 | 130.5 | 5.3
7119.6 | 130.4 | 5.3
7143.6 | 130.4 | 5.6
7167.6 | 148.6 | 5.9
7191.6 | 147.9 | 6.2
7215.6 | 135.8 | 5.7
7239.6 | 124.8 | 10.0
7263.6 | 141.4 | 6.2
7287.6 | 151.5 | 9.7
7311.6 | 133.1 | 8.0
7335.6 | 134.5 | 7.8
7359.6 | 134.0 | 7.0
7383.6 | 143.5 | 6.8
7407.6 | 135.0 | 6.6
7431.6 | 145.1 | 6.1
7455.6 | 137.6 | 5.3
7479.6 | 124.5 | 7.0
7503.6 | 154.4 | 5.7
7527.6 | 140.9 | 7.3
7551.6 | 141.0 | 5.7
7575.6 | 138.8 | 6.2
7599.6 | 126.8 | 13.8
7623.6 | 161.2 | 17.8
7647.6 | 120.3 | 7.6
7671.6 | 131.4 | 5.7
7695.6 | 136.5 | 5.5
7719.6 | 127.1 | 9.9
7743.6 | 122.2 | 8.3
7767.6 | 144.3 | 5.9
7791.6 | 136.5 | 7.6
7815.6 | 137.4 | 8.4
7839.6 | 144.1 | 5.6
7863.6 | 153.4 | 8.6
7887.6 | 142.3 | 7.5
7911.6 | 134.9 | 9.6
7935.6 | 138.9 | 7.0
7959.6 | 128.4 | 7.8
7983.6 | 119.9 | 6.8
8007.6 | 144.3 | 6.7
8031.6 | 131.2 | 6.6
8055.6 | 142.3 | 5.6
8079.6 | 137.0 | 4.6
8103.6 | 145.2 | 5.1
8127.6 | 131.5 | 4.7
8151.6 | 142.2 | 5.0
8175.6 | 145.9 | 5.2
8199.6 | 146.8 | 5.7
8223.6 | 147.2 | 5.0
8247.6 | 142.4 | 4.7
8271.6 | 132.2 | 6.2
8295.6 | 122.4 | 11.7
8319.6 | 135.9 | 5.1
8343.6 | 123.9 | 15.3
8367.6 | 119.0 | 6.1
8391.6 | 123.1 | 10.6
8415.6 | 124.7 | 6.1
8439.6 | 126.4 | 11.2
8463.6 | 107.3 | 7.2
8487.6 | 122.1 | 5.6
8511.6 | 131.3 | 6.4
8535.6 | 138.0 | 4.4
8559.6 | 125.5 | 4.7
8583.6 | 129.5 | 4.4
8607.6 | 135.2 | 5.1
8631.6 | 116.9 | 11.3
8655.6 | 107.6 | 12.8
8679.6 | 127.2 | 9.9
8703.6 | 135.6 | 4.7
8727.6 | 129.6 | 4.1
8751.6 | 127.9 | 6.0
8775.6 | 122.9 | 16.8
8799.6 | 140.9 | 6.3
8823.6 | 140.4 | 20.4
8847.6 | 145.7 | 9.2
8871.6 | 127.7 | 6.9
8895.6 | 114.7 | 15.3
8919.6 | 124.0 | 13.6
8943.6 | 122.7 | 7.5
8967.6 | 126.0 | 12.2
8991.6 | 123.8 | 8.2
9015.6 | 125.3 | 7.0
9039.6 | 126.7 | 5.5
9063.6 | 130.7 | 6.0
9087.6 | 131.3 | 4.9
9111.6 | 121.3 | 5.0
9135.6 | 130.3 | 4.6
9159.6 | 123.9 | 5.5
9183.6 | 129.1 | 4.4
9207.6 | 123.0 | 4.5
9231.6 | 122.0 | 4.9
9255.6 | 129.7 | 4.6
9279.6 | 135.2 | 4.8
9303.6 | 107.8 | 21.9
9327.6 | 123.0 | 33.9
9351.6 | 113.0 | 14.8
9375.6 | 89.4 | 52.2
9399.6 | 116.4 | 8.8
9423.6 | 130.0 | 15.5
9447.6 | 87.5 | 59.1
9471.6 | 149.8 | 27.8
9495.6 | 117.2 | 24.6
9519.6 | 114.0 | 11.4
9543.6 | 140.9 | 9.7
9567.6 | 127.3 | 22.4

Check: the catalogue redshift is 0.35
